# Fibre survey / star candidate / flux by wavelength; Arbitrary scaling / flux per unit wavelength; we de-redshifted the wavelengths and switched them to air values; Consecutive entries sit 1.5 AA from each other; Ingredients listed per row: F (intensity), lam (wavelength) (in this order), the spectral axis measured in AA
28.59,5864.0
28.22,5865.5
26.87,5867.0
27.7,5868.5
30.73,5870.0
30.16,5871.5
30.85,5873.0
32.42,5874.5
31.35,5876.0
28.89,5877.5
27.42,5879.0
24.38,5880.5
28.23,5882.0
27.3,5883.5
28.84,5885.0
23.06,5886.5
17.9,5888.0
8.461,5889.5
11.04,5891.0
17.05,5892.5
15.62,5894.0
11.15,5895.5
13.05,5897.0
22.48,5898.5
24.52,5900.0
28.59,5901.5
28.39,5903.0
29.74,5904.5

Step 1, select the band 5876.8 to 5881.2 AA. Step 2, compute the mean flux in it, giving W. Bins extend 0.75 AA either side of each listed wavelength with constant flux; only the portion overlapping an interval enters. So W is 26.9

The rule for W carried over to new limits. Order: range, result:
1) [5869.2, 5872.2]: 30.4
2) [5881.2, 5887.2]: 26.9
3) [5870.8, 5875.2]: 31.1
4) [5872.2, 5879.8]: 30.1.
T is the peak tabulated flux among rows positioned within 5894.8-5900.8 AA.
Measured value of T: 24.52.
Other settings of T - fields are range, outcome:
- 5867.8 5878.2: 32.42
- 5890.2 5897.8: 17.05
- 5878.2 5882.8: 28.23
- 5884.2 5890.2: 28.84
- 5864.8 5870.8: 30.73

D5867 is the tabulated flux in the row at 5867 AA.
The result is 26.87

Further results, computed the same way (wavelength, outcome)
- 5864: 28.59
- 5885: 28.84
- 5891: 11.04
